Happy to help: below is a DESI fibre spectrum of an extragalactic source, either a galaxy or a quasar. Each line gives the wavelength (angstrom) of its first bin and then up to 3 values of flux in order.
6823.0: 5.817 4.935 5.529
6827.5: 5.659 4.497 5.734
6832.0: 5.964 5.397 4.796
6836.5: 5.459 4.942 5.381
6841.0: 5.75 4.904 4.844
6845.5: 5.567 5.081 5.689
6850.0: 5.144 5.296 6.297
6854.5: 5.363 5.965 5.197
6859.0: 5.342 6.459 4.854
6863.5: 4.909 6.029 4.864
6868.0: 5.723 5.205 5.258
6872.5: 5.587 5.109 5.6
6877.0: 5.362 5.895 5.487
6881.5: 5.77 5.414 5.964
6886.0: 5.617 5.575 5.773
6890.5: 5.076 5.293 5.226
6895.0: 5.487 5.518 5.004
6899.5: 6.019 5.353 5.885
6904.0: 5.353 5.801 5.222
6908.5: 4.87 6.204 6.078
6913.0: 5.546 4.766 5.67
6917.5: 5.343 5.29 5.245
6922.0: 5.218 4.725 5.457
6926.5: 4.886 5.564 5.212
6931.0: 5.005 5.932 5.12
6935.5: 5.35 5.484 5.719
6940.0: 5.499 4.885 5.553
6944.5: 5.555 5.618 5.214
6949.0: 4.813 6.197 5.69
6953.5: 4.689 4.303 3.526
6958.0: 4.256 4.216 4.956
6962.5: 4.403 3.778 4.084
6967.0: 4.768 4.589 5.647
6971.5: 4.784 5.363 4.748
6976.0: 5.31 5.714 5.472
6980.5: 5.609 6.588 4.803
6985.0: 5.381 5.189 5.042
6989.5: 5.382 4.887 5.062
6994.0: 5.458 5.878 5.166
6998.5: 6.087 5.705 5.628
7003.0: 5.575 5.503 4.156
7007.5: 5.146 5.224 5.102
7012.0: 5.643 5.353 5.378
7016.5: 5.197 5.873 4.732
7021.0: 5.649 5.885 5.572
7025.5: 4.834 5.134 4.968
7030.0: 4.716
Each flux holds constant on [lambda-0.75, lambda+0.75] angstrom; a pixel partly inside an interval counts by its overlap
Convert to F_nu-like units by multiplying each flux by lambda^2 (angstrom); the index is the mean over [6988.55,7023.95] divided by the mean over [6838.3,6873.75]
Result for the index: 1.0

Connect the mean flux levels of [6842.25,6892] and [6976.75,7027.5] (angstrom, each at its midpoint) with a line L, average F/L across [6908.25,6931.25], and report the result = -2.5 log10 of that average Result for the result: 0.02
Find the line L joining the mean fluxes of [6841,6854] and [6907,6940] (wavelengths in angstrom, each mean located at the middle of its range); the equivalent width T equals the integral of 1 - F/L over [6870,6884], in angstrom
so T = -0.3 angstrom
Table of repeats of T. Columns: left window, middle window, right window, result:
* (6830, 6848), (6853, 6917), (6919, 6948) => -2.1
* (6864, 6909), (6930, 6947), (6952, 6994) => -0.9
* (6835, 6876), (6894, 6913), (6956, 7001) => -1.1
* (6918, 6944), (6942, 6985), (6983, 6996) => 2.0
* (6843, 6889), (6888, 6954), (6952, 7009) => -1.5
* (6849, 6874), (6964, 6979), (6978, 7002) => 1.4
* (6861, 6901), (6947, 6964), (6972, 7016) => 2.2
